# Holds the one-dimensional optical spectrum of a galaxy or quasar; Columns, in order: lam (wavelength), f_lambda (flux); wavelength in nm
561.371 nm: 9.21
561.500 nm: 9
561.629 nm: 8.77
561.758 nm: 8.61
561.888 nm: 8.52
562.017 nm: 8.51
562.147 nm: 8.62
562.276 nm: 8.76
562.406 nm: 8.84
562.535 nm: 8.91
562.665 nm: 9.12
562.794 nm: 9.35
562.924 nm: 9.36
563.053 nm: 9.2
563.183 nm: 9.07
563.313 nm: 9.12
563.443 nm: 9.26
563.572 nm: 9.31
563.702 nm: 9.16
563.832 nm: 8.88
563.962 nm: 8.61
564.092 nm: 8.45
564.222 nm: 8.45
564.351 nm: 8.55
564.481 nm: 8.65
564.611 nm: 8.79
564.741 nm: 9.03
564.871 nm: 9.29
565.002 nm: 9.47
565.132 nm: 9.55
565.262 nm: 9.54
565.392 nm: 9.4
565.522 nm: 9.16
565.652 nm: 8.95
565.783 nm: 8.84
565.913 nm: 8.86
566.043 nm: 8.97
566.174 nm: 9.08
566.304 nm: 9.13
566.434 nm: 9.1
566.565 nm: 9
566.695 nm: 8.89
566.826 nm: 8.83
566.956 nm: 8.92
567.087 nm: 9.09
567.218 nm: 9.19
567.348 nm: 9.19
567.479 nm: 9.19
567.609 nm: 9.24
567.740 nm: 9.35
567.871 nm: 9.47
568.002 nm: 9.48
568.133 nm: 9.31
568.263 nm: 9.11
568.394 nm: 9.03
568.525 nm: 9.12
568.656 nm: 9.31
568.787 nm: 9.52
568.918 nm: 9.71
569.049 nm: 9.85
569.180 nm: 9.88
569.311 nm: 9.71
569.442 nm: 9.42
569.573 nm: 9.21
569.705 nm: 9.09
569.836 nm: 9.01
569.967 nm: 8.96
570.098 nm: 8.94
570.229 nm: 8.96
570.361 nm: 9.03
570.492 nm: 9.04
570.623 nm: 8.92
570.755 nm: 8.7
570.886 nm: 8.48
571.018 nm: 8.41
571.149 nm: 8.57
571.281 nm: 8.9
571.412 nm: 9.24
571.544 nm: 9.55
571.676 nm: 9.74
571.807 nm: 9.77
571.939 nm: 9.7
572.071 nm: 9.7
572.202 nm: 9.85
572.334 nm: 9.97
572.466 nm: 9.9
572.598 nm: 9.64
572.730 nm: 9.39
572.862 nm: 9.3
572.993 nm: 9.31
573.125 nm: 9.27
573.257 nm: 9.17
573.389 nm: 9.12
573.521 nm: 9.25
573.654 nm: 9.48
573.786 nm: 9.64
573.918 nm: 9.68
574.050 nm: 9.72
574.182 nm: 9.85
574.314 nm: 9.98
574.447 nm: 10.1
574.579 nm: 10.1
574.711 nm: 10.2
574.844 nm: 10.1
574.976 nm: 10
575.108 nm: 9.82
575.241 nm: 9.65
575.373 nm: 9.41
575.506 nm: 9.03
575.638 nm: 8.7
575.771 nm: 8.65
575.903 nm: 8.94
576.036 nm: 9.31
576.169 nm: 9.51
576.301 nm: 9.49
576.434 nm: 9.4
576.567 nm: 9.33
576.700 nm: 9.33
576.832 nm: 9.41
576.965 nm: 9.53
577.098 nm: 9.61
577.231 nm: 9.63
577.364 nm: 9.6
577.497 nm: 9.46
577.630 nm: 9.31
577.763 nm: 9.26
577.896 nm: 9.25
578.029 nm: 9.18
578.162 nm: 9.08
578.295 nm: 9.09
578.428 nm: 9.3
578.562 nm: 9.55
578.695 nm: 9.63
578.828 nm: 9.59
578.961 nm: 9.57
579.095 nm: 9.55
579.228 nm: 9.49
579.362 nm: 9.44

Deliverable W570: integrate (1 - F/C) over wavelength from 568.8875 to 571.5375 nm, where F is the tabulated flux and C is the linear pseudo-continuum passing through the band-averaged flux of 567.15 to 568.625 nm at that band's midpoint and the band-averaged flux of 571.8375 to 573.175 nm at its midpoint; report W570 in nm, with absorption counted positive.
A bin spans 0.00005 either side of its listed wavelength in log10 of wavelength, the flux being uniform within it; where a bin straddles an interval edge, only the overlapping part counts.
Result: 0.09 nm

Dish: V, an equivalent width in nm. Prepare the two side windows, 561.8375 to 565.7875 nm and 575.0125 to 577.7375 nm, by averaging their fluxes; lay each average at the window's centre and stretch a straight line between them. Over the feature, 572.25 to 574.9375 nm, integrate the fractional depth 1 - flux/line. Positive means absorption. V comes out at -0.11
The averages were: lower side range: 8.99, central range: 9.66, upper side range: 9.36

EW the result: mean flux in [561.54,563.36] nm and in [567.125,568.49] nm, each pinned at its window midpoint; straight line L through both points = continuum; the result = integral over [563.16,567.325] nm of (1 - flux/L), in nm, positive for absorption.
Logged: 0.03 nm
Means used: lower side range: 8.91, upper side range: 9.25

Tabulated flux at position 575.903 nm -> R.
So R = 8.94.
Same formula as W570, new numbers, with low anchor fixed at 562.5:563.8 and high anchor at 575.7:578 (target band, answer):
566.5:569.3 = -0.01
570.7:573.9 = -0.02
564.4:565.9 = 0.01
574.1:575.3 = -0.08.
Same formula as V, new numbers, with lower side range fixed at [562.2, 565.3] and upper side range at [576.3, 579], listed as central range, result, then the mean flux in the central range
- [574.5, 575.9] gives -0.03 nm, 9.55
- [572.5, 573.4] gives -0.01 nm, 9.35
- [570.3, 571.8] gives 0.04 nm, 9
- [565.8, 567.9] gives 0.01 nm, 9.08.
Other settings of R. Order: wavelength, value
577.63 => 9.31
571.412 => 9.24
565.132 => 9.55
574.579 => 10.1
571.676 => 9.74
